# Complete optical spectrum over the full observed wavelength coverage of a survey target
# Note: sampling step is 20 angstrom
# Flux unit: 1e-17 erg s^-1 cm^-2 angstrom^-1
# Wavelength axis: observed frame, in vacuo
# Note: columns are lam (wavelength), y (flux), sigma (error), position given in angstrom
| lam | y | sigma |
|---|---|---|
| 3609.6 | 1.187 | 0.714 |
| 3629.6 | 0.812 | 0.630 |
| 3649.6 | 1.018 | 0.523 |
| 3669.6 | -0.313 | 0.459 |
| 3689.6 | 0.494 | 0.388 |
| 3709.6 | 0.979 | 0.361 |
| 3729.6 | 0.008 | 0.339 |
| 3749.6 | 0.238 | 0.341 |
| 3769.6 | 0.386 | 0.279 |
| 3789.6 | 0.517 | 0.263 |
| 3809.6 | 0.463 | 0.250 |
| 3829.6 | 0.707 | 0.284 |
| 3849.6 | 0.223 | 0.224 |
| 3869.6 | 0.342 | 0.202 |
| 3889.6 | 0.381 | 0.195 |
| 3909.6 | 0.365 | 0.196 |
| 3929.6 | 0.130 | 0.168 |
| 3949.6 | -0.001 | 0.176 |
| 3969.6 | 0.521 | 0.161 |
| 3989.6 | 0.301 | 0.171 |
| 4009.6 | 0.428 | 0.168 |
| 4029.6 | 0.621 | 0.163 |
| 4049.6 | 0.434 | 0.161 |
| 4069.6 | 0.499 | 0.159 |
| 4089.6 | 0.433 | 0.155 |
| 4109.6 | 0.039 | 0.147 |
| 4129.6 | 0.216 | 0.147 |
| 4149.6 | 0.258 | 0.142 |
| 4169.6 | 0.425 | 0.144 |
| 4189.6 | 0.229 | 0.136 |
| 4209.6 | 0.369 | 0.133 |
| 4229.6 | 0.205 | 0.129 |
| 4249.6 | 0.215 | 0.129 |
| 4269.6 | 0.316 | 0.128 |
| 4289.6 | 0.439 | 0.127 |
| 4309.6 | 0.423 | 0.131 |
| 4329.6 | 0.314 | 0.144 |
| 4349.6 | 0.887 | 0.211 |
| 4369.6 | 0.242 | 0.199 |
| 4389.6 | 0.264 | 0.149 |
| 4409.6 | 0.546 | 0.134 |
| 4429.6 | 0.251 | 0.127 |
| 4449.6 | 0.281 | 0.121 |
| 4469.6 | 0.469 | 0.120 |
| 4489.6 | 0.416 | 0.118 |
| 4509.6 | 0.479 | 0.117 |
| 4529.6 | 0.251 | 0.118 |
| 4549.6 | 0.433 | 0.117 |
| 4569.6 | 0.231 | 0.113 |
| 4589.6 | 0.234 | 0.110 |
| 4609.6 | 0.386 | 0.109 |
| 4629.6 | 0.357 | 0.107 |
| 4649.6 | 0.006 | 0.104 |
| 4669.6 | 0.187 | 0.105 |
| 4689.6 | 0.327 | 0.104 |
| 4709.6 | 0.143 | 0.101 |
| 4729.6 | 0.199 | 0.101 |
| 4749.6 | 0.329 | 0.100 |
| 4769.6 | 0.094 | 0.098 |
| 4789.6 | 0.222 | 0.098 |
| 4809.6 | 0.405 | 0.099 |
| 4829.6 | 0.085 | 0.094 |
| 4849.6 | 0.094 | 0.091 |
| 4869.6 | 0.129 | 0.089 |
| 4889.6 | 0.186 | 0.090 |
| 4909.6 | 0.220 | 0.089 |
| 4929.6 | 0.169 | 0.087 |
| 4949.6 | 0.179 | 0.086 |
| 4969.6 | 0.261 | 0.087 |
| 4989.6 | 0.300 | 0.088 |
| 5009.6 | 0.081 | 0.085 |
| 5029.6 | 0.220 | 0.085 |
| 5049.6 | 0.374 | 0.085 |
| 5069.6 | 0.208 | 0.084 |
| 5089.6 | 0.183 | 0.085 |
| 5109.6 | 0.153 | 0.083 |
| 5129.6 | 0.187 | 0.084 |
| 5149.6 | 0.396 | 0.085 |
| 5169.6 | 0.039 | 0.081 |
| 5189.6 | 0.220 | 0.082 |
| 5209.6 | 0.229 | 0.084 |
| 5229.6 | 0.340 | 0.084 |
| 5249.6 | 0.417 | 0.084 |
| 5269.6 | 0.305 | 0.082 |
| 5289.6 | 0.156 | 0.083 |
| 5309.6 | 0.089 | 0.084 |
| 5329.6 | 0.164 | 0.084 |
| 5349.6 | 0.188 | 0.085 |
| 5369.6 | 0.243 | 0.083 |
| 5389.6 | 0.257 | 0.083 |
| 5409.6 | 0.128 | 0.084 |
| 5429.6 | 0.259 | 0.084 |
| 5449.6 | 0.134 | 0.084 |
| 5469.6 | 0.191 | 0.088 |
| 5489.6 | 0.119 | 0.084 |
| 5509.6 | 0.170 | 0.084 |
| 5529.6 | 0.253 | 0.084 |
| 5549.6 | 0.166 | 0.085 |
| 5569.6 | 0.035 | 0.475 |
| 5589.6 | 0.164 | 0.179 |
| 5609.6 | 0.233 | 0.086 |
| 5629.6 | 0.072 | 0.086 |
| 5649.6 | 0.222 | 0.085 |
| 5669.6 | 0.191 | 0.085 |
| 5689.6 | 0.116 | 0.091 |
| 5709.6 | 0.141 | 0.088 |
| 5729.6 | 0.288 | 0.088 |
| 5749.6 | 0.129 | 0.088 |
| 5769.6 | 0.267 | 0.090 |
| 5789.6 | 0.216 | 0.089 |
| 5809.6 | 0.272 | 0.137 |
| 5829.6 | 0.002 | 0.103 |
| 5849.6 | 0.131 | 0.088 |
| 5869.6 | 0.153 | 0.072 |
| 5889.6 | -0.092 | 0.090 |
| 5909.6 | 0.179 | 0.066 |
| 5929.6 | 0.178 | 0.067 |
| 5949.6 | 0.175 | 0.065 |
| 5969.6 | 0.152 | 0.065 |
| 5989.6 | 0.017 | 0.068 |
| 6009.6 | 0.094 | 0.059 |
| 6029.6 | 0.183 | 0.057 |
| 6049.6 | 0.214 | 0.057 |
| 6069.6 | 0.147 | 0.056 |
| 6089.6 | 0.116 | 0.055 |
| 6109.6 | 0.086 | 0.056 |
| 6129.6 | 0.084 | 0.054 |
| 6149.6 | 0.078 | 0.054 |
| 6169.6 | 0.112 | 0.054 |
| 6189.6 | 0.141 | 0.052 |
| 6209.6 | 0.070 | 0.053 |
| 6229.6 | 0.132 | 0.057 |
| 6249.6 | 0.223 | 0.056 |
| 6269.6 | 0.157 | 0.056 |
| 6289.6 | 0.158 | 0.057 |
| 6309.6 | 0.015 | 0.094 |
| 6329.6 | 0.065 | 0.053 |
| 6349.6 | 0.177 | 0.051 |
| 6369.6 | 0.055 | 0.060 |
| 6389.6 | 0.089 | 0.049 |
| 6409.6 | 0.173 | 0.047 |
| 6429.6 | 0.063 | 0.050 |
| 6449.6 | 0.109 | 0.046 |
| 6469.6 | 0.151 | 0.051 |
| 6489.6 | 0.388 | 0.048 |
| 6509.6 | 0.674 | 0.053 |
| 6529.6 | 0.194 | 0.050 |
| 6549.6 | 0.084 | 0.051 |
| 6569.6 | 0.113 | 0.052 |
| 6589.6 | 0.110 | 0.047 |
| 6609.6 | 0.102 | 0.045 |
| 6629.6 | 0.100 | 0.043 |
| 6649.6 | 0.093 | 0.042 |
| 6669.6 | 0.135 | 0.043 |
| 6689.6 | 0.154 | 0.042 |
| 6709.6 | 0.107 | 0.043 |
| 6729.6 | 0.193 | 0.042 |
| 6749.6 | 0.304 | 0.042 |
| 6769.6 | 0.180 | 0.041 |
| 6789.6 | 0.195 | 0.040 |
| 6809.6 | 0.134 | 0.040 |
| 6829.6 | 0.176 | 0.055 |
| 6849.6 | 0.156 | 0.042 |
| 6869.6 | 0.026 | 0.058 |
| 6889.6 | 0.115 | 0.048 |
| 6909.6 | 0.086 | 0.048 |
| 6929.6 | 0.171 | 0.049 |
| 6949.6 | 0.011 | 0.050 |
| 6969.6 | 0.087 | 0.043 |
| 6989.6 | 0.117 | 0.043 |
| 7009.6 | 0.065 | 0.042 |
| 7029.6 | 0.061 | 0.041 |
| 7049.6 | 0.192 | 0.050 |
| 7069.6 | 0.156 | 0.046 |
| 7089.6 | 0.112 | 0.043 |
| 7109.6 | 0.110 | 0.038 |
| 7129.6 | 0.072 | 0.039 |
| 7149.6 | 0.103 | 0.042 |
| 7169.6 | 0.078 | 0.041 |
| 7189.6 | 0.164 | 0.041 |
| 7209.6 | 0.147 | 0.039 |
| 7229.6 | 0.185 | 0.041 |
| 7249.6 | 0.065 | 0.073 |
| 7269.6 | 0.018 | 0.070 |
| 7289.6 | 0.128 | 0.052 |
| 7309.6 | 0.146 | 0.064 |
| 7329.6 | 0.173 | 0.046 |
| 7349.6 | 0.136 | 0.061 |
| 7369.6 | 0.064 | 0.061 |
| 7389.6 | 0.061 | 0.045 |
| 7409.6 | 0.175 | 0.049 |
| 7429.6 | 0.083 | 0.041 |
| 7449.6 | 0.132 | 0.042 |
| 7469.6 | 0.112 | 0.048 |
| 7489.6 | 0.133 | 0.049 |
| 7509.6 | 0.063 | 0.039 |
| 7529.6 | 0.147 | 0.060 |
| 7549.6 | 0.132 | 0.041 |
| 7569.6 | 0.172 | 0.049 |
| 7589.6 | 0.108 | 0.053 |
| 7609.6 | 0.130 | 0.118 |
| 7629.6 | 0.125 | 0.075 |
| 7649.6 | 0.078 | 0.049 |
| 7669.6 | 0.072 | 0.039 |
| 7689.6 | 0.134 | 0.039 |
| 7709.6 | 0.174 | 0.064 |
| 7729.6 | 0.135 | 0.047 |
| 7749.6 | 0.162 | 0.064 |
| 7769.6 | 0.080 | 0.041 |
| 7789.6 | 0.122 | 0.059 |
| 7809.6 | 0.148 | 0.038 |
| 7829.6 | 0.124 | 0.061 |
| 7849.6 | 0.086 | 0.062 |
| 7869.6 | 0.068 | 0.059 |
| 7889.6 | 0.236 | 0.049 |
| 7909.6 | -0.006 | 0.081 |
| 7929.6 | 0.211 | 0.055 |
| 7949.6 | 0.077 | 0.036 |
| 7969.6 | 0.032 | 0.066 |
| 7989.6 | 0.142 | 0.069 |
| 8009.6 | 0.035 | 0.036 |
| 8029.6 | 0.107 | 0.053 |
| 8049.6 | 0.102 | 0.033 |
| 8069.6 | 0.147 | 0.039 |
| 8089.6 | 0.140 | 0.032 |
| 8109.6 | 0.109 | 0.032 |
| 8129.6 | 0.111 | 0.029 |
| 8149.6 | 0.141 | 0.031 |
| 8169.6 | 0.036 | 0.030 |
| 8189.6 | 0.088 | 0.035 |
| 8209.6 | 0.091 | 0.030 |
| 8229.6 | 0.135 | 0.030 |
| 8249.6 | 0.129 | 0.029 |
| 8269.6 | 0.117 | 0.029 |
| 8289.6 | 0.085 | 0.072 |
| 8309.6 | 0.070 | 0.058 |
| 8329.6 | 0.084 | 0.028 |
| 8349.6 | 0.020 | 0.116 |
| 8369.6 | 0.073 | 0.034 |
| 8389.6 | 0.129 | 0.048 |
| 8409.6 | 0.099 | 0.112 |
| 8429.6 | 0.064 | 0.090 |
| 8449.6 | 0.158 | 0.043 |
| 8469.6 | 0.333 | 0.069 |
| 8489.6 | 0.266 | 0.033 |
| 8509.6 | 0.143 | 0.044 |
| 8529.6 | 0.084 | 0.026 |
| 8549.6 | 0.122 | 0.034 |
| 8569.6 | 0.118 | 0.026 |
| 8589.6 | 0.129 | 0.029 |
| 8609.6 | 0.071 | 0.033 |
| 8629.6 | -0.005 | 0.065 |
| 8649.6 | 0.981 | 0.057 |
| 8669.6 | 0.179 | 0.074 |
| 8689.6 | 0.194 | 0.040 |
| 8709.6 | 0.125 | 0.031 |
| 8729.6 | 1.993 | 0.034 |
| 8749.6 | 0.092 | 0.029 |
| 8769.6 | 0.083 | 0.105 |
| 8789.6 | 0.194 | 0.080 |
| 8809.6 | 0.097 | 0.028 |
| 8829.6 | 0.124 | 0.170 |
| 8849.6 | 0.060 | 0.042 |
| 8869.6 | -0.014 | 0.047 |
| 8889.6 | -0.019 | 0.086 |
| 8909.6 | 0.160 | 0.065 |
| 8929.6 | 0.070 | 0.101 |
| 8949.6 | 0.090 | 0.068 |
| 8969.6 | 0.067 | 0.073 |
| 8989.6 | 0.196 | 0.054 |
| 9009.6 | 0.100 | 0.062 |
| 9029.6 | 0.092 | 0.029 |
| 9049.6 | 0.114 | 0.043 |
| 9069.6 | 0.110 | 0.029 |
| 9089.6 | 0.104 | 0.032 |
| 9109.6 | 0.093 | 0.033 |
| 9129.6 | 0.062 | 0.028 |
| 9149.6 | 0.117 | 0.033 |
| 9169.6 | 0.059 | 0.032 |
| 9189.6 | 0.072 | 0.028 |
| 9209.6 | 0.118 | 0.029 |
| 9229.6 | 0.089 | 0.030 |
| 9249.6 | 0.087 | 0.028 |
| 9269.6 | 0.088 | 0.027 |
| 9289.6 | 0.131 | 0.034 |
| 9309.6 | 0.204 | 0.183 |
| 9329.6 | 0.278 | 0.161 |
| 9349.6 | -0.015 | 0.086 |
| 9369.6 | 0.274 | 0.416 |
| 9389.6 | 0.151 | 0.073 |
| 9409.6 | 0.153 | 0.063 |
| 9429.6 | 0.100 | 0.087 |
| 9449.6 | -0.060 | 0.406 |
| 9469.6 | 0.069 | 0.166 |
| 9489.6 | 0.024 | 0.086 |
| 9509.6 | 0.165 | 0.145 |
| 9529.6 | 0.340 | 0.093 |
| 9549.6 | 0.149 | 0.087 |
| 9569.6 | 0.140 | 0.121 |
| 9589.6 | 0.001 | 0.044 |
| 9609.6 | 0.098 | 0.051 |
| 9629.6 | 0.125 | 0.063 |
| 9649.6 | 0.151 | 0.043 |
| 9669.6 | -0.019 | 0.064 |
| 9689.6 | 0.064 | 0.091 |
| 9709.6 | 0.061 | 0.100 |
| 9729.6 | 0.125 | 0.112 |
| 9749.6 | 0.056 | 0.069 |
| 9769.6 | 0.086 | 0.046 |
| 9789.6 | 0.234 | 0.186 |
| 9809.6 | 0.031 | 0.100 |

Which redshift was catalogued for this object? 0.744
